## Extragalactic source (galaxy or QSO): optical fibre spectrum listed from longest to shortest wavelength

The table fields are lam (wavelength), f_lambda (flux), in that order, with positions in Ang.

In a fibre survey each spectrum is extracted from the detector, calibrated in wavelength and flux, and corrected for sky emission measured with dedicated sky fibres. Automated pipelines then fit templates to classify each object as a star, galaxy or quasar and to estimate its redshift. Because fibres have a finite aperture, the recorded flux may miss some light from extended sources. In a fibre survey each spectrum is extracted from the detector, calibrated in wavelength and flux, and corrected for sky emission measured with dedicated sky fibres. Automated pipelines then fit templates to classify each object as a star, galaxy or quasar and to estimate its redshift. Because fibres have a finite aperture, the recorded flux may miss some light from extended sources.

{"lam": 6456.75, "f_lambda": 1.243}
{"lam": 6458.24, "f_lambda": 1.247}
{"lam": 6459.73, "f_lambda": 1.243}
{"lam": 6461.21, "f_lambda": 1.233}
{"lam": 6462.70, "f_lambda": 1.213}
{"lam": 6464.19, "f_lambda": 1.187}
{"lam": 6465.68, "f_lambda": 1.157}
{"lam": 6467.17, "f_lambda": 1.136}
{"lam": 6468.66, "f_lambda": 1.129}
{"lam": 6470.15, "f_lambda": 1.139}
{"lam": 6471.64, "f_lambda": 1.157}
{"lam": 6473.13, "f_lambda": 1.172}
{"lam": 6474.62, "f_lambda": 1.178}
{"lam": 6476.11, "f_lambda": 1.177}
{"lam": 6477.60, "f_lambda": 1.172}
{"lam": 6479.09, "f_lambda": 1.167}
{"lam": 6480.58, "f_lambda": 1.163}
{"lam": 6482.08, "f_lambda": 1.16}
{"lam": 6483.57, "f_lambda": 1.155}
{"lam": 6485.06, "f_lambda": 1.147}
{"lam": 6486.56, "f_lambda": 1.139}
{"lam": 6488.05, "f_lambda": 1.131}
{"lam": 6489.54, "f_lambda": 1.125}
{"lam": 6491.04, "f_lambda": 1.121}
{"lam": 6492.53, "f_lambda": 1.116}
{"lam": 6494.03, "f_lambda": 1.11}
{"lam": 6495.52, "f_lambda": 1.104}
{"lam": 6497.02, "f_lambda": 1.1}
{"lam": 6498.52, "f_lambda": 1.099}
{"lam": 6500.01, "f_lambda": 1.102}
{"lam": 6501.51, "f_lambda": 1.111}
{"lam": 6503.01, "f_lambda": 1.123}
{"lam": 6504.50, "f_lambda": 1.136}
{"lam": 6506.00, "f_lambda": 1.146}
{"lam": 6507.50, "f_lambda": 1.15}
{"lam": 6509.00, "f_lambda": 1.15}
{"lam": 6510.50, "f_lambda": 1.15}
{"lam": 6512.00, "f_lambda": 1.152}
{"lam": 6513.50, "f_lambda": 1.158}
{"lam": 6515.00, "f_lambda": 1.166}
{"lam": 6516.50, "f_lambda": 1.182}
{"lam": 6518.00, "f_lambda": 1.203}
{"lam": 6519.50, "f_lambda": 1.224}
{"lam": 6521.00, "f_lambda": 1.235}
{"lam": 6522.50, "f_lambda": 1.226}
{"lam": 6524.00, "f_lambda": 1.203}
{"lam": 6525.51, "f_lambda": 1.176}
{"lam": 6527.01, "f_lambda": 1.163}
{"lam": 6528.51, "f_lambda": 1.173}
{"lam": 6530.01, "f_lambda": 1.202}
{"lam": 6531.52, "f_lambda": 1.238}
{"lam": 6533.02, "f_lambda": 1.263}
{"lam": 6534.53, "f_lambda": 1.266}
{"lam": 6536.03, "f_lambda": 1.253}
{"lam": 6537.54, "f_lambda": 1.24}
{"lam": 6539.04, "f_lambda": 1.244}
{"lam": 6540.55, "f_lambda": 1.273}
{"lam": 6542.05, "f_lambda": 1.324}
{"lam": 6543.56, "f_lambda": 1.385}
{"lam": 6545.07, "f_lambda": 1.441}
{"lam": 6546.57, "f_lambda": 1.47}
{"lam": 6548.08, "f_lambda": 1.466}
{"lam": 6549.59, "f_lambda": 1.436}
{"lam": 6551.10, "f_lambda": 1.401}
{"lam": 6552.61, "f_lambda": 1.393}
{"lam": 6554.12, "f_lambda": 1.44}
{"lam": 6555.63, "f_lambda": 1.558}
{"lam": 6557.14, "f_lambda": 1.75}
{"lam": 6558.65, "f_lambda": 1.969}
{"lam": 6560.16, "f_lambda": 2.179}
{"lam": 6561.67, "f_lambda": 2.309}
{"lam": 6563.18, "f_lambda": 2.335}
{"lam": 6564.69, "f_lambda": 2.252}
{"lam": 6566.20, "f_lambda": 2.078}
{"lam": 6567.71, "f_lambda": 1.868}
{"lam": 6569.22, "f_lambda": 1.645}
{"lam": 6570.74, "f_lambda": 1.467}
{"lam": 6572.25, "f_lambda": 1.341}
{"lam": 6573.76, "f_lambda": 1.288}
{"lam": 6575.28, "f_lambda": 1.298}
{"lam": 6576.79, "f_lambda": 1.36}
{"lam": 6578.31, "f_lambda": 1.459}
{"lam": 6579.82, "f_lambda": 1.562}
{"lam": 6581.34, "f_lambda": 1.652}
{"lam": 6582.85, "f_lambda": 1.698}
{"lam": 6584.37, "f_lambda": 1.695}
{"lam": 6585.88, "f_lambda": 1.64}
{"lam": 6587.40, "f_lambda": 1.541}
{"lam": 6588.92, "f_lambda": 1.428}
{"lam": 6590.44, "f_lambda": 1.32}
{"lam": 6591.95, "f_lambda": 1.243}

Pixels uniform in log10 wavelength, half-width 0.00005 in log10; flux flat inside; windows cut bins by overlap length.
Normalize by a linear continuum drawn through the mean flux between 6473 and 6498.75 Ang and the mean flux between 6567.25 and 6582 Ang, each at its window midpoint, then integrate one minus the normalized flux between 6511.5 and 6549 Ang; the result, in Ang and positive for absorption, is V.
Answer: 1.7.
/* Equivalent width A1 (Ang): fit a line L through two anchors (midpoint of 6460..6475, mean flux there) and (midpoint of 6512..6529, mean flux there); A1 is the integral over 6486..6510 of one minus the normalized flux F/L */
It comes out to 1.2 Ang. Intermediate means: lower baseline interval 1.17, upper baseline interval 1.19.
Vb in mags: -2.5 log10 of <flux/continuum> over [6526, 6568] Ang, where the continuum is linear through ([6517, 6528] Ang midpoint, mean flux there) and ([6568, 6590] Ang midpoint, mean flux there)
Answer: -0.15 mag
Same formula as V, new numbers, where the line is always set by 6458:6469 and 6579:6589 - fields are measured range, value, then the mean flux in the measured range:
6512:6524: 1.62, 1.2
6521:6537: 2.30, 1.22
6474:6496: 2.13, 1.14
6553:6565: -3.28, 1.95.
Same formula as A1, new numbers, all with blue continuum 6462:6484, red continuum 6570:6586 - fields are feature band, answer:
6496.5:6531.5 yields 3.5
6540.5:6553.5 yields -0.1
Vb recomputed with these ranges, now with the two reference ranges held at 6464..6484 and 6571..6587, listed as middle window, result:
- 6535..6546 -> 0.05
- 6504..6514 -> 0.11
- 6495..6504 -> 0.12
